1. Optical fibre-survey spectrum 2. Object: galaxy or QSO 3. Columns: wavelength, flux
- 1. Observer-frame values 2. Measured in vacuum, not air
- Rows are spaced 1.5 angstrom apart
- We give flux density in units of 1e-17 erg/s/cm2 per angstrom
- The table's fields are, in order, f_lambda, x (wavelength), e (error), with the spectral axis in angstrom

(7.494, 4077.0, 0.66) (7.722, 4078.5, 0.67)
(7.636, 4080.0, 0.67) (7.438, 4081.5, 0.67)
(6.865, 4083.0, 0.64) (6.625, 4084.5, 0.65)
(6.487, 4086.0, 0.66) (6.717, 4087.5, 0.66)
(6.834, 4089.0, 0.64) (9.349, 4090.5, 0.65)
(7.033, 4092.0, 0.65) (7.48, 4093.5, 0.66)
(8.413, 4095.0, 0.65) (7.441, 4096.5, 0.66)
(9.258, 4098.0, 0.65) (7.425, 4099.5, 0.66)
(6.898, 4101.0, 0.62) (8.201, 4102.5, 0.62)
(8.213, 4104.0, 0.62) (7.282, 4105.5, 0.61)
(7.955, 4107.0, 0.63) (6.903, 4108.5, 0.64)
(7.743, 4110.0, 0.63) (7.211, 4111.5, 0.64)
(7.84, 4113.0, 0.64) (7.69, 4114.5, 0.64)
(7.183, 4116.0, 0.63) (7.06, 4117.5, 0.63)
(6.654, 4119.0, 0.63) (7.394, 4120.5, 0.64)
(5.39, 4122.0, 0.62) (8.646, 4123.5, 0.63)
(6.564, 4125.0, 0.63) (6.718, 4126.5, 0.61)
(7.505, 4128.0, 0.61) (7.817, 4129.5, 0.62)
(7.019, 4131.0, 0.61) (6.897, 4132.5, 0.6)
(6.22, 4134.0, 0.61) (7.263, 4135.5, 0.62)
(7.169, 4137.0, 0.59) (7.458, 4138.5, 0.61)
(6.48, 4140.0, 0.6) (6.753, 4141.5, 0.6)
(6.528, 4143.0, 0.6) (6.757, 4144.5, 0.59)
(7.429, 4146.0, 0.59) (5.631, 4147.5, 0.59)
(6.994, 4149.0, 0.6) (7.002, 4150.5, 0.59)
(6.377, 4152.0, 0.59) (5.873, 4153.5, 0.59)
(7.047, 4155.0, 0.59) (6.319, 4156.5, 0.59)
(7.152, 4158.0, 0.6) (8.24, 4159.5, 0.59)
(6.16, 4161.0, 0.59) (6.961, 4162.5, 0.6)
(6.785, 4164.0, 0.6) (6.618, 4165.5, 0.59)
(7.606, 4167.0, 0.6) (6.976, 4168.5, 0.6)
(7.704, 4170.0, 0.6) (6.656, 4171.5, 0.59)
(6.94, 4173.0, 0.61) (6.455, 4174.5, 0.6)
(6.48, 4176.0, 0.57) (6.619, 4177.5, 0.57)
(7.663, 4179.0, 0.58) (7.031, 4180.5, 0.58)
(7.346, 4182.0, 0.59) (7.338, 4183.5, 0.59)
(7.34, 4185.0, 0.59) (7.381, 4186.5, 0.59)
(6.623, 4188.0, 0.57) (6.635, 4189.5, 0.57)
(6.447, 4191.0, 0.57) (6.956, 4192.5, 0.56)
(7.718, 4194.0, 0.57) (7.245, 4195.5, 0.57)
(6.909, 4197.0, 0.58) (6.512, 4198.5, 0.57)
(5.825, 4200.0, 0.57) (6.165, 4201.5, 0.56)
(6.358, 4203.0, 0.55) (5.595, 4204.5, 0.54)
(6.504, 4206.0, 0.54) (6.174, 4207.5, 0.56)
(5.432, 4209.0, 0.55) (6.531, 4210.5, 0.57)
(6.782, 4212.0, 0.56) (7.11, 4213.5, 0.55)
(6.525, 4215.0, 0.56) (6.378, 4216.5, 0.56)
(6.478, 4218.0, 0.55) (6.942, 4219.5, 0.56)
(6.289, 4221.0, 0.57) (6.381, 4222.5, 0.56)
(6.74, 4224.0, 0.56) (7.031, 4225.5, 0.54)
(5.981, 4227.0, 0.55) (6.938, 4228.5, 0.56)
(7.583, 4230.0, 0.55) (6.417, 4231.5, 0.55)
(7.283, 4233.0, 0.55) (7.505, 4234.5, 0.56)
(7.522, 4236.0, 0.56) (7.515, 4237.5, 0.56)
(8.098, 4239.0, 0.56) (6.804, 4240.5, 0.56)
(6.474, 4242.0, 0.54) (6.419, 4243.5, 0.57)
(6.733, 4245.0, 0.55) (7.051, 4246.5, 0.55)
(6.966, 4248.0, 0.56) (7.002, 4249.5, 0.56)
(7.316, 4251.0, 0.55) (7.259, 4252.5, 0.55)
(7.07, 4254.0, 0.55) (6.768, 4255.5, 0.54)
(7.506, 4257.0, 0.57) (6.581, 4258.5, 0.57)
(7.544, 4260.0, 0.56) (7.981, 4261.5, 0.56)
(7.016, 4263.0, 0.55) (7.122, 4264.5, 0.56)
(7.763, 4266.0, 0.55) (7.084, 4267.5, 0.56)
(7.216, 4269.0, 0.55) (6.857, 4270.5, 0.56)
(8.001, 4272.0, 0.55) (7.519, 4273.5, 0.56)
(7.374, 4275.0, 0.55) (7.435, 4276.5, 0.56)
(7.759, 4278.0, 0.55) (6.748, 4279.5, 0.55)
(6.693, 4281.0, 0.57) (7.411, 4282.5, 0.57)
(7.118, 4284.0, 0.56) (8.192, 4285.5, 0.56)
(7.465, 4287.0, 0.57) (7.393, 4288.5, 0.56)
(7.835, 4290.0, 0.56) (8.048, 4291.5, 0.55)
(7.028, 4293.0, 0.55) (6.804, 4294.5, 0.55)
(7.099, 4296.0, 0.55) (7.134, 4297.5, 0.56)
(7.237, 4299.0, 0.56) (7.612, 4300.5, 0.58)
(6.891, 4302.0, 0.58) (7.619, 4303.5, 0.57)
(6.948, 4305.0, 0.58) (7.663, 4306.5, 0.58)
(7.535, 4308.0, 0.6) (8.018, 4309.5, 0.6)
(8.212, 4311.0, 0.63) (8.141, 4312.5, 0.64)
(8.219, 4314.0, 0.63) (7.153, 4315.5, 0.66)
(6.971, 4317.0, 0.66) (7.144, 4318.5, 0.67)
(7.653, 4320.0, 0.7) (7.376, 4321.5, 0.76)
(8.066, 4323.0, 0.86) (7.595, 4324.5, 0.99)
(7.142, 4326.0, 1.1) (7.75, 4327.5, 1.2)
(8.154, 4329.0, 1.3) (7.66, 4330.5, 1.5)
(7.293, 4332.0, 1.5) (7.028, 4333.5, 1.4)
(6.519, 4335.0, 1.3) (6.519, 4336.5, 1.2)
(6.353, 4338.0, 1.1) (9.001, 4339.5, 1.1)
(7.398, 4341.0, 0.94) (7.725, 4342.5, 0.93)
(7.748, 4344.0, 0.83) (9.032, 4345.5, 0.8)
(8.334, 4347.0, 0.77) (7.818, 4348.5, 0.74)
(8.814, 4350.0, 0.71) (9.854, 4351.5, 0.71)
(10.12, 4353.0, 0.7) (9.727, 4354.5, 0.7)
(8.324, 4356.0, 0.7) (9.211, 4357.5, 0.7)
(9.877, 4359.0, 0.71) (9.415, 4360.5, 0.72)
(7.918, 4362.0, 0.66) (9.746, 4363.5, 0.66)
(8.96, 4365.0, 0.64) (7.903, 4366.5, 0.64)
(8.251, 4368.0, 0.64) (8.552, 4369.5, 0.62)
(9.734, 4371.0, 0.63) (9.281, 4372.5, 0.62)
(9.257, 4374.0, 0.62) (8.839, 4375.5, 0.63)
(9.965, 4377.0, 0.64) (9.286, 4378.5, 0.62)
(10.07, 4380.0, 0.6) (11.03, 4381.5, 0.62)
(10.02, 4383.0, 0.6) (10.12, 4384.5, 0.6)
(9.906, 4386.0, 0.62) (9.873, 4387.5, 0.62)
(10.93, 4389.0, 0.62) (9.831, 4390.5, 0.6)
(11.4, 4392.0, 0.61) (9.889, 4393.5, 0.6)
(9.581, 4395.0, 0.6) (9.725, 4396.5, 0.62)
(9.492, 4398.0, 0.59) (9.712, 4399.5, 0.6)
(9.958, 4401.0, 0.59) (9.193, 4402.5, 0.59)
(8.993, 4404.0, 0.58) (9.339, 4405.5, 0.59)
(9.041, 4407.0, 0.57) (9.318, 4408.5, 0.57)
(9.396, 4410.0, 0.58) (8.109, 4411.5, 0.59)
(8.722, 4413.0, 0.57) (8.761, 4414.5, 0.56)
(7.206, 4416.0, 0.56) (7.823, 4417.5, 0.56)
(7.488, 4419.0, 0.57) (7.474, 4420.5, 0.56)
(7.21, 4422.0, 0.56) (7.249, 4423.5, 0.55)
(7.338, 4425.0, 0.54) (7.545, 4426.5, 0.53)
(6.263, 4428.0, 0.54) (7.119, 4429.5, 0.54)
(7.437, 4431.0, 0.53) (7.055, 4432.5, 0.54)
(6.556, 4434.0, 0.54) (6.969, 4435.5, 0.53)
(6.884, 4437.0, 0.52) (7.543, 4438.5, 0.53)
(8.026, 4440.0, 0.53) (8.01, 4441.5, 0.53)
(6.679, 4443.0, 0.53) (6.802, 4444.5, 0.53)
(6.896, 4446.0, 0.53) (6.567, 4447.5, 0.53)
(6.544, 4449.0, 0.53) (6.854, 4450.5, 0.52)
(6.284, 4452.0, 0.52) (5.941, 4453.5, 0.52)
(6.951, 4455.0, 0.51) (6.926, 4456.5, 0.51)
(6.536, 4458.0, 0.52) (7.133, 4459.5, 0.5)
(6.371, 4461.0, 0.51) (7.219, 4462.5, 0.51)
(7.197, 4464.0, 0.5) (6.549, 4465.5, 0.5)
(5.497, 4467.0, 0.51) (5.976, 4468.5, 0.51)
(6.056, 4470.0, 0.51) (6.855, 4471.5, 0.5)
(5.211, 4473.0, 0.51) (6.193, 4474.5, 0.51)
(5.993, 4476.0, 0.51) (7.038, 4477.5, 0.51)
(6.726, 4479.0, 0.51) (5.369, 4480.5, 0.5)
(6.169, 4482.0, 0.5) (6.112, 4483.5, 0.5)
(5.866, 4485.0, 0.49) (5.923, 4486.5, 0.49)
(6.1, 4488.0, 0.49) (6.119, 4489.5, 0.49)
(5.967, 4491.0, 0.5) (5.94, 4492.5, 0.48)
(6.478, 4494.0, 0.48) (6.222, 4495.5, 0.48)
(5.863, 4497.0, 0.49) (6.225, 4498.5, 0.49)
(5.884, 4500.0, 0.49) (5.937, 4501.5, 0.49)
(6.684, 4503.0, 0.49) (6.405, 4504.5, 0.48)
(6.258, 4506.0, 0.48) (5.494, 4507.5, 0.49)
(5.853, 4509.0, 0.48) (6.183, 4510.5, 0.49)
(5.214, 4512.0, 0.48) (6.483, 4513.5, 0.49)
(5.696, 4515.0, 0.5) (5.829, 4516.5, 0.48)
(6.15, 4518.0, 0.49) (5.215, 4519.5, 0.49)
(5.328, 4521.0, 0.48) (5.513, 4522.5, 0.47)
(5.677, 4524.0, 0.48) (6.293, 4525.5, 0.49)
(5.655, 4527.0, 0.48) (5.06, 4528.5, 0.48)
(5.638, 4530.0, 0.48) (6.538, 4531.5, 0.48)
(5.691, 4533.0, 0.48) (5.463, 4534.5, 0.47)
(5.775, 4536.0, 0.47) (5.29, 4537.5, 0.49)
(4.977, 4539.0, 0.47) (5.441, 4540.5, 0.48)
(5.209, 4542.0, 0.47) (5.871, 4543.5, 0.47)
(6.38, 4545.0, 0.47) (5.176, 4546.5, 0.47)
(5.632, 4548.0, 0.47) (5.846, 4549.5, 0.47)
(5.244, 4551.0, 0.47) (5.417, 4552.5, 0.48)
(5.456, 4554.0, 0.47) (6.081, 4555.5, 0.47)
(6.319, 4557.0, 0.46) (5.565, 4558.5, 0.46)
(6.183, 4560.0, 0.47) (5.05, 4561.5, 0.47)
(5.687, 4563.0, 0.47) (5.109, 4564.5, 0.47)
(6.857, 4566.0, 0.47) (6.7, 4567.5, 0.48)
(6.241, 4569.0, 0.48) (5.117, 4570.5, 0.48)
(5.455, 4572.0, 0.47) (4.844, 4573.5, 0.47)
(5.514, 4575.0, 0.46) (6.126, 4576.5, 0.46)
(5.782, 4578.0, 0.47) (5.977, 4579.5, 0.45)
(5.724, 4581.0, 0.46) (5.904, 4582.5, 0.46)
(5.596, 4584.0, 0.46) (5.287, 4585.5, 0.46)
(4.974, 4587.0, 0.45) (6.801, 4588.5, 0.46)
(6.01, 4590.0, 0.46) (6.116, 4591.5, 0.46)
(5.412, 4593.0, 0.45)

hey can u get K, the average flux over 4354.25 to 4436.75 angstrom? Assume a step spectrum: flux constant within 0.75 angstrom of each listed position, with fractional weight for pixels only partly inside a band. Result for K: 8.84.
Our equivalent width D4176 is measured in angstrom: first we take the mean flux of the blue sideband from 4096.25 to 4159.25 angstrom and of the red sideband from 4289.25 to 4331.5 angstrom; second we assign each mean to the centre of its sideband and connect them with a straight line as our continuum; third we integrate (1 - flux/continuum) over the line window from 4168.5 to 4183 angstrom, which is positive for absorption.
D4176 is 0.5 angstrom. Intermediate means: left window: 7.13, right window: 7.52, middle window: 6.99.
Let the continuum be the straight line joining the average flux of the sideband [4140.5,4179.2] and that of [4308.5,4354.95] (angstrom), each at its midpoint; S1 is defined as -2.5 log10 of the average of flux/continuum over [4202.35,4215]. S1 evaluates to 0.13 mag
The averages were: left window 6.82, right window 7.87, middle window 6.32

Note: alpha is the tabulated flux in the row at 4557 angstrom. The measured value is 6.319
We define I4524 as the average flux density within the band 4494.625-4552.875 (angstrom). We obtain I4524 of 5.77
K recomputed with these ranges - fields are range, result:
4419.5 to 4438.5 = 7.11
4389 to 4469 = 7.78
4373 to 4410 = 9.77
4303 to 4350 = 7.63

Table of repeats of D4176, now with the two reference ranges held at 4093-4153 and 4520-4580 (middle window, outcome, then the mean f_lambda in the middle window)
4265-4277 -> -1.3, 7.4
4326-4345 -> -2.9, 7.44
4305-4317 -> -2.2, 7.74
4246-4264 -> -1.2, 7.17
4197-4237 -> 1.7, 6.59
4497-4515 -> -0.6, 6.03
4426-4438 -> -1.7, 6.98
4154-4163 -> 0.2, 6.95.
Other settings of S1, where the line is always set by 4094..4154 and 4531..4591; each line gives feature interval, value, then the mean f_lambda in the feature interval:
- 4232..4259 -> -0.05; 7.1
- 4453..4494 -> -0.05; 6.3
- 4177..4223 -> 0.04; 6.69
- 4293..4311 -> -0.12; 7.35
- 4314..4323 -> -0.14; 7.41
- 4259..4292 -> -0.12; 7.42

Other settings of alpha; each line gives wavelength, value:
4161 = 6.16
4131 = 7.019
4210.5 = 6.531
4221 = 6.289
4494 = 6.478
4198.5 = 6.512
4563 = 5.687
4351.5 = 9.854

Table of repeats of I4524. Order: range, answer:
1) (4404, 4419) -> 8.6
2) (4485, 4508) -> 6.1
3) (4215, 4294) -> 7.14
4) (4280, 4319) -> 7.44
